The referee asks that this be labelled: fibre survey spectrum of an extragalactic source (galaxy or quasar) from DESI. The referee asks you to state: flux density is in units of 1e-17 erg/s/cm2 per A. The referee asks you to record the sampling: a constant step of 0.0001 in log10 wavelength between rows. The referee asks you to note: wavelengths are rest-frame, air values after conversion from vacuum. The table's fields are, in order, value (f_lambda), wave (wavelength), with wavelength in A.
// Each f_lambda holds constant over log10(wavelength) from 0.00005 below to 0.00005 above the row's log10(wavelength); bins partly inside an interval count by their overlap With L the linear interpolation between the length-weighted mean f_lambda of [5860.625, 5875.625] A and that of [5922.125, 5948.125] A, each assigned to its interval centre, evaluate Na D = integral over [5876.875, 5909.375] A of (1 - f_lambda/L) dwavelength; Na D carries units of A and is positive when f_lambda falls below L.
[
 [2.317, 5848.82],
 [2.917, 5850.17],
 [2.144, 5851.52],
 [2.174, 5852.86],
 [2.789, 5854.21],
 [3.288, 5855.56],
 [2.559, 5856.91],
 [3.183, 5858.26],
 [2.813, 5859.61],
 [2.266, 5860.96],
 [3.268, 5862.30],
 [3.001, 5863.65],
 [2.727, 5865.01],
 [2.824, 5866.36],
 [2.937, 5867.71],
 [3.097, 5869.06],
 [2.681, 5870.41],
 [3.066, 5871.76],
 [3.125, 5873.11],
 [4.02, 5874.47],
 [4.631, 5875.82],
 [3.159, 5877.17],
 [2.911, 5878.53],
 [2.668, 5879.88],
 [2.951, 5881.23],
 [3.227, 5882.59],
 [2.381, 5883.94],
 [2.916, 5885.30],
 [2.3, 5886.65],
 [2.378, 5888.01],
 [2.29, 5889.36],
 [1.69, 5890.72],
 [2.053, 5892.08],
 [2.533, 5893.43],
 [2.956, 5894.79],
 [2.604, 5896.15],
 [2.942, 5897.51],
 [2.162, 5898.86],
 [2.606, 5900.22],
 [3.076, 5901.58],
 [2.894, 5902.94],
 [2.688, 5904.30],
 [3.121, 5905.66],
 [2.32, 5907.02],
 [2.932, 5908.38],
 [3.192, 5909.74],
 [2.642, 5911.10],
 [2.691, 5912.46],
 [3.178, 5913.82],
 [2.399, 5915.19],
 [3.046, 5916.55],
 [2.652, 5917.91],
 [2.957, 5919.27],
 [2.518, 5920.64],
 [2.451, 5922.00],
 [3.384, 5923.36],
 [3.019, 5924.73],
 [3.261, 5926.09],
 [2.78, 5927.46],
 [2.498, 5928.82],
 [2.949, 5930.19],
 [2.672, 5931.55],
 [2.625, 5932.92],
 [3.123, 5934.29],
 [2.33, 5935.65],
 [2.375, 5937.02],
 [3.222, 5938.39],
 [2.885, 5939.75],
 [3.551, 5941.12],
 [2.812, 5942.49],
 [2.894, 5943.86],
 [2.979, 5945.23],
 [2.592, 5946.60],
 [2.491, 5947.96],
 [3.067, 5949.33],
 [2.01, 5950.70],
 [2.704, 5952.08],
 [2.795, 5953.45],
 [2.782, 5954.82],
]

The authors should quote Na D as 3.7 A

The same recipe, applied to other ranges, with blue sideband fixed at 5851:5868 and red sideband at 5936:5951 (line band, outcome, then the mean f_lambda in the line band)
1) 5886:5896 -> 1.6 A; 2.33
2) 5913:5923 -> 0.1 A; 2.76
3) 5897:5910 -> 0.1 A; 2.78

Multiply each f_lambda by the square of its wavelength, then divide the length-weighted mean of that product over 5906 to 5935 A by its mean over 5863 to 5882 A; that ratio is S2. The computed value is 0.92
